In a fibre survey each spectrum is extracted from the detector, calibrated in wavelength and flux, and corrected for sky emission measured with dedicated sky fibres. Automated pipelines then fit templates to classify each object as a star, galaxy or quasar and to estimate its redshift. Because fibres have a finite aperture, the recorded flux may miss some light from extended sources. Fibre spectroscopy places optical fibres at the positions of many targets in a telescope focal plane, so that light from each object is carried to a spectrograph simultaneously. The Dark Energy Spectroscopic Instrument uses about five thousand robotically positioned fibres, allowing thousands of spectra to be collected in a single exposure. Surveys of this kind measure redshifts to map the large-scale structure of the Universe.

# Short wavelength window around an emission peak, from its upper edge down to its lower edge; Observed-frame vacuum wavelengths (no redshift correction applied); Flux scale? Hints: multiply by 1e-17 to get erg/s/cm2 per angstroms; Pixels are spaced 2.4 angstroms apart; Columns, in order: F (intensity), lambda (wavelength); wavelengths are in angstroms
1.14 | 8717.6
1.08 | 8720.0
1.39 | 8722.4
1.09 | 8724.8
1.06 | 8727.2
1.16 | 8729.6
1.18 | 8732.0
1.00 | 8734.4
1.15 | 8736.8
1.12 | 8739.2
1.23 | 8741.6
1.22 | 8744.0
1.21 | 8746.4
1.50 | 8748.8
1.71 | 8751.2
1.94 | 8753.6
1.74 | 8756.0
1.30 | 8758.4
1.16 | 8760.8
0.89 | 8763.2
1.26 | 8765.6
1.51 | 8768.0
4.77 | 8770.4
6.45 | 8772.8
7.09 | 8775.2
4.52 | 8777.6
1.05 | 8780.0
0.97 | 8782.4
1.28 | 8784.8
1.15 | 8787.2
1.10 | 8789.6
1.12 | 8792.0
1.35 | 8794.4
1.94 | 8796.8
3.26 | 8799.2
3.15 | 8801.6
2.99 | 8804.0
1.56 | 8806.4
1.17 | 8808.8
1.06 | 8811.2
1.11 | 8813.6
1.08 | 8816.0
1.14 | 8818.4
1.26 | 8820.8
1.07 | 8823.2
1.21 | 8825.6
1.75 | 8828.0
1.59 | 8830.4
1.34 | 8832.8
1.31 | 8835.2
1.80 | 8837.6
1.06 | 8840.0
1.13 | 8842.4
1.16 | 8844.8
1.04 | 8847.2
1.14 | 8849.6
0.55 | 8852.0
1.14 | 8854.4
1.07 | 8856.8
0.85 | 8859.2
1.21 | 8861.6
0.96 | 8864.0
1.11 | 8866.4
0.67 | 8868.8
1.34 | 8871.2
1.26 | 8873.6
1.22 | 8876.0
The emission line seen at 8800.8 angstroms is [N II] 6583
